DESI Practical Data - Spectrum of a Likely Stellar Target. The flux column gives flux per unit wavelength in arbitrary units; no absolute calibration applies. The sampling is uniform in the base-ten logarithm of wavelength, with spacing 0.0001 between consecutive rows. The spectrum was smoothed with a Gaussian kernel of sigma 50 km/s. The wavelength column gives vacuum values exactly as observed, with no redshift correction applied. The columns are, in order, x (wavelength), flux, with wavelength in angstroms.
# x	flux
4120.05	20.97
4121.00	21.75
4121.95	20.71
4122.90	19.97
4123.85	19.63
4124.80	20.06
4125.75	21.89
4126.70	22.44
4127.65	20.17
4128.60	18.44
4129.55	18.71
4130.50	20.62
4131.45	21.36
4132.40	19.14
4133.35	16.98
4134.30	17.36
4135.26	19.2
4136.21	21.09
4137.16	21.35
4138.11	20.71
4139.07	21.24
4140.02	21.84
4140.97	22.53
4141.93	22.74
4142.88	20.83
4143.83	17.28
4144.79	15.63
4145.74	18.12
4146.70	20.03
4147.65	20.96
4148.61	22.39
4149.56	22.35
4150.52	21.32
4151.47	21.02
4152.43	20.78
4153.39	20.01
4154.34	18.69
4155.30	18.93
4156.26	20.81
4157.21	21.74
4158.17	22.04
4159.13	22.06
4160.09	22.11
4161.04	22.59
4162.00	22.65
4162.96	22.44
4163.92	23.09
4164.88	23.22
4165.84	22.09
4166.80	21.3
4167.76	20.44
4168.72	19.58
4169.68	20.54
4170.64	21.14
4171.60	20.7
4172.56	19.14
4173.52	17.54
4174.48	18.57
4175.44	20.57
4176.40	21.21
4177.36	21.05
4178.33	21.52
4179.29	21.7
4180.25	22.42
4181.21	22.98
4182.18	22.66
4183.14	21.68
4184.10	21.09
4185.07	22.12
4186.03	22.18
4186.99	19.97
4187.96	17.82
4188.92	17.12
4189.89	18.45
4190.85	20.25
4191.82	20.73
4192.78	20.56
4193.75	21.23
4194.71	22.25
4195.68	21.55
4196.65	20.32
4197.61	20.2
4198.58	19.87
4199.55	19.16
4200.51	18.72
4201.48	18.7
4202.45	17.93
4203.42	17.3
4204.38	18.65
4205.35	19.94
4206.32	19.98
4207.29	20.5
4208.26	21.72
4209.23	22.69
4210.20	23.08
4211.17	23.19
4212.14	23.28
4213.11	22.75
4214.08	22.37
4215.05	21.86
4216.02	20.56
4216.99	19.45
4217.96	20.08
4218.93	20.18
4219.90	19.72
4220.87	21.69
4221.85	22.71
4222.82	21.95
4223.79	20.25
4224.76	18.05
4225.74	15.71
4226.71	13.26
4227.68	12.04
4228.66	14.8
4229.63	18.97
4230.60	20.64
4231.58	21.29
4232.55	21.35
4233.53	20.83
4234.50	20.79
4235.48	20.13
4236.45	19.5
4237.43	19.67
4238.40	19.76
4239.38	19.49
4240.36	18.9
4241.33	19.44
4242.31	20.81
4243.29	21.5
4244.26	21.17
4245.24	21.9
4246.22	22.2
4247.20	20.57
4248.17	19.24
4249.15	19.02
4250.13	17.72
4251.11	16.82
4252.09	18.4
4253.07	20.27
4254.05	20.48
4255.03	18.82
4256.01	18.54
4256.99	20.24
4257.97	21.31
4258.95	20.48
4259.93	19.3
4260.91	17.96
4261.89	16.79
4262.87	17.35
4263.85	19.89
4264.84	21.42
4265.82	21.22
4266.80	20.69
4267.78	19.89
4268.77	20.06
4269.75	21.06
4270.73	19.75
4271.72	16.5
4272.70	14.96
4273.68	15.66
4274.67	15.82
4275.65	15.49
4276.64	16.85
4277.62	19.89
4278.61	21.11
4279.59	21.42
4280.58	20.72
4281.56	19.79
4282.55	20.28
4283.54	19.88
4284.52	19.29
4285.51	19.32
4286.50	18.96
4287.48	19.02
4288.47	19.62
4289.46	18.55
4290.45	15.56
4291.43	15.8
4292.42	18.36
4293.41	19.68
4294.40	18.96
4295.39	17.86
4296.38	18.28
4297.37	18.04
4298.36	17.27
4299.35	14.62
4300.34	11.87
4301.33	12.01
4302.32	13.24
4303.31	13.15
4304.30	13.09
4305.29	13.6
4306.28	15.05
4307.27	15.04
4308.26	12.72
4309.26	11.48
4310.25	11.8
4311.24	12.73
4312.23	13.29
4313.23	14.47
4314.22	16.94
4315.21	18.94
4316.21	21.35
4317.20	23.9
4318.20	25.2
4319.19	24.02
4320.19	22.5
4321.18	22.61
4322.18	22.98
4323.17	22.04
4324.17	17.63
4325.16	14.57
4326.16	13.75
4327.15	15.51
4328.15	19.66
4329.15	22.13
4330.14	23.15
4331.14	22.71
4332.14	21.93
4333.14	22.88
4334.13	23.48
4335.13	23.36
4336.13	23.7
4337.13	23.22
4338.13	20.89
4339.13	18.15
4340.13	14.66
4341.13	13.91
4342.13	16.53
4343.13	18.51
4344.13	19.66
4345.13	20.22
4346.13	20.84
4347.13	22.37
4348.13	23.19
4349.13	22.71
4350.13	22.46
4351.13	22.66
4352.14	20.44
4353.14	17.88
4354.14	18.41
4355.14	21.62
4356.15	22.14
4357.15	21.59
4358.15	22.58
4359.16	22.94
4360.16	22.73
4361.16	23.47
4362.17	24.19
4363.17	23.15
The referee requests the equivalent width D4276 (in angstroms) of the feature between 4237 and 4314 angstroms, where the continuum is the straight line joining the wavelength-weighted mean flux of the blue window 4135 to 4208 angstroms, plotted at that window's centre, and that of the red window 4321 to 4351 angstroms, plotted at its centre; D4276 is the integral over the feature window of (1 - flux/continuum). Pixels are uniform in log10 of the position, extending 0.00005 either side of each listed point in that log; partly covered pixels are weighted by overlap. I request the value 9.25 angstroms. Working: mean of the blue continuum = 20.6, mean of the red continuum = 20.3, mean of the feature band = 18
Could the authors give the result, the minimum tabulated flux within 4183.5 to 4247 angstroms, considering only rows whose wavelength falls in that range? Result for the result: 12.04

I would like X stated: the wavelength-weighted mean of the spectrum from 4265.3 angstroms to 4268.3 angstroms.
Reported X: 20.6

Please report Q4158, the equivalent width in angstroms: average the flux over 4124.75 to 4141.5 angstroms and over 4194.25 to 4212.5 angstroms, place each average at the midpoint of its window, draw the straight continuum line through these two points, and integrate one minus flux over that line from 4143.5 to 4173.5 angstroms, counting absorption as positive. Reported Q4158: -0.6 angstroms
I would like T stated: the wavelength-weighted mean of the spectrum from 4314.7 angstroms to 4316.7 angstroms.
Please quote 20.1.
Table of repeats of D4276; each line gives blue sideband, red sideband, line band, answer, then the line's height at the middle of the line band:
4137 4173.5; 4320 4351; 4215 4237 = 1.46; 20.7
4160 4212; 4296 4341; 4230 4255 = -0.57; 19.6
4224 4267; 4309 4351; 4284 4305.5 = 3.15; 19.6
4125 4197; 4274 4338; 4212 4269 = -1.00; 19.4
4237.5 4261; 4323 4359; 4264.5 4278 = 0.98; 19.9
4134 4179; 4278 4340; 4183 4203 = 0.14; 20.2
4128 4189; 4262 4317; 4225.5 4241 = 0.09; 18.7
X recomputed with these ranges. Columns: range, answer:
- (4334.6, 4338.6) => 22.8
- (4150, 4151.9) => 21.2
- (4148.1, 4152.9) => 21.6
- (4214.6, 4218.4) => 20.5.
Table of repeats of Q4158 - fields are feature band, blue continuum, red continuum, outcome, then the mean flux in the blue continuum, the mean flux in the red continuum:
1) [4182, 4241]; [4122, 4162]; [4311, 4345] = 0.5 angstroms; 20.5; 19.8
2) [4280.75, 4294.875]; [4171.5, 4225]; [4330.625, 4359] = 1.3 angstroms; 20.6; 20.8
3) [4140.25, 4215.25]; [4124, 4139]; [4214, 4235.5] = -4.0 angstroms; 20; 19.4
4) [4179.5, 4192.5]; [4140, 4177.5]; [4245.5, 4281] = -0.2 angstroms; 20.8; 19.1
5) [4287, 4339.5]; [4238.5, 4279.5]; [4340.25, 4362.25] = 5.3 angstroms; 19.3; 20.8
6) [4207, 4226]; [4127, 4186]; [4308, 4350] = -0.8 angstroms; 20.8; 19.5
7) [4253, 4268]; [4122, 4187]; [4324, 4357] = 0.6 angstroms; 20.8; 20.2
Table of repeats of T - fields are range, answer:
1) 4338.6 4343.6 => 16.4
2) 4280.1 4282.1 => 20.3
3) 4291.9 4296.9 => 18.6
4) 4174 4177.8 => 20.4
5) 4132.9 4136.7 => 18.7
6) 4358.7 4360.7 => 22.9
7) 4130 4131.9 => 21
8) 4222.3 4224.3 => 21.2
